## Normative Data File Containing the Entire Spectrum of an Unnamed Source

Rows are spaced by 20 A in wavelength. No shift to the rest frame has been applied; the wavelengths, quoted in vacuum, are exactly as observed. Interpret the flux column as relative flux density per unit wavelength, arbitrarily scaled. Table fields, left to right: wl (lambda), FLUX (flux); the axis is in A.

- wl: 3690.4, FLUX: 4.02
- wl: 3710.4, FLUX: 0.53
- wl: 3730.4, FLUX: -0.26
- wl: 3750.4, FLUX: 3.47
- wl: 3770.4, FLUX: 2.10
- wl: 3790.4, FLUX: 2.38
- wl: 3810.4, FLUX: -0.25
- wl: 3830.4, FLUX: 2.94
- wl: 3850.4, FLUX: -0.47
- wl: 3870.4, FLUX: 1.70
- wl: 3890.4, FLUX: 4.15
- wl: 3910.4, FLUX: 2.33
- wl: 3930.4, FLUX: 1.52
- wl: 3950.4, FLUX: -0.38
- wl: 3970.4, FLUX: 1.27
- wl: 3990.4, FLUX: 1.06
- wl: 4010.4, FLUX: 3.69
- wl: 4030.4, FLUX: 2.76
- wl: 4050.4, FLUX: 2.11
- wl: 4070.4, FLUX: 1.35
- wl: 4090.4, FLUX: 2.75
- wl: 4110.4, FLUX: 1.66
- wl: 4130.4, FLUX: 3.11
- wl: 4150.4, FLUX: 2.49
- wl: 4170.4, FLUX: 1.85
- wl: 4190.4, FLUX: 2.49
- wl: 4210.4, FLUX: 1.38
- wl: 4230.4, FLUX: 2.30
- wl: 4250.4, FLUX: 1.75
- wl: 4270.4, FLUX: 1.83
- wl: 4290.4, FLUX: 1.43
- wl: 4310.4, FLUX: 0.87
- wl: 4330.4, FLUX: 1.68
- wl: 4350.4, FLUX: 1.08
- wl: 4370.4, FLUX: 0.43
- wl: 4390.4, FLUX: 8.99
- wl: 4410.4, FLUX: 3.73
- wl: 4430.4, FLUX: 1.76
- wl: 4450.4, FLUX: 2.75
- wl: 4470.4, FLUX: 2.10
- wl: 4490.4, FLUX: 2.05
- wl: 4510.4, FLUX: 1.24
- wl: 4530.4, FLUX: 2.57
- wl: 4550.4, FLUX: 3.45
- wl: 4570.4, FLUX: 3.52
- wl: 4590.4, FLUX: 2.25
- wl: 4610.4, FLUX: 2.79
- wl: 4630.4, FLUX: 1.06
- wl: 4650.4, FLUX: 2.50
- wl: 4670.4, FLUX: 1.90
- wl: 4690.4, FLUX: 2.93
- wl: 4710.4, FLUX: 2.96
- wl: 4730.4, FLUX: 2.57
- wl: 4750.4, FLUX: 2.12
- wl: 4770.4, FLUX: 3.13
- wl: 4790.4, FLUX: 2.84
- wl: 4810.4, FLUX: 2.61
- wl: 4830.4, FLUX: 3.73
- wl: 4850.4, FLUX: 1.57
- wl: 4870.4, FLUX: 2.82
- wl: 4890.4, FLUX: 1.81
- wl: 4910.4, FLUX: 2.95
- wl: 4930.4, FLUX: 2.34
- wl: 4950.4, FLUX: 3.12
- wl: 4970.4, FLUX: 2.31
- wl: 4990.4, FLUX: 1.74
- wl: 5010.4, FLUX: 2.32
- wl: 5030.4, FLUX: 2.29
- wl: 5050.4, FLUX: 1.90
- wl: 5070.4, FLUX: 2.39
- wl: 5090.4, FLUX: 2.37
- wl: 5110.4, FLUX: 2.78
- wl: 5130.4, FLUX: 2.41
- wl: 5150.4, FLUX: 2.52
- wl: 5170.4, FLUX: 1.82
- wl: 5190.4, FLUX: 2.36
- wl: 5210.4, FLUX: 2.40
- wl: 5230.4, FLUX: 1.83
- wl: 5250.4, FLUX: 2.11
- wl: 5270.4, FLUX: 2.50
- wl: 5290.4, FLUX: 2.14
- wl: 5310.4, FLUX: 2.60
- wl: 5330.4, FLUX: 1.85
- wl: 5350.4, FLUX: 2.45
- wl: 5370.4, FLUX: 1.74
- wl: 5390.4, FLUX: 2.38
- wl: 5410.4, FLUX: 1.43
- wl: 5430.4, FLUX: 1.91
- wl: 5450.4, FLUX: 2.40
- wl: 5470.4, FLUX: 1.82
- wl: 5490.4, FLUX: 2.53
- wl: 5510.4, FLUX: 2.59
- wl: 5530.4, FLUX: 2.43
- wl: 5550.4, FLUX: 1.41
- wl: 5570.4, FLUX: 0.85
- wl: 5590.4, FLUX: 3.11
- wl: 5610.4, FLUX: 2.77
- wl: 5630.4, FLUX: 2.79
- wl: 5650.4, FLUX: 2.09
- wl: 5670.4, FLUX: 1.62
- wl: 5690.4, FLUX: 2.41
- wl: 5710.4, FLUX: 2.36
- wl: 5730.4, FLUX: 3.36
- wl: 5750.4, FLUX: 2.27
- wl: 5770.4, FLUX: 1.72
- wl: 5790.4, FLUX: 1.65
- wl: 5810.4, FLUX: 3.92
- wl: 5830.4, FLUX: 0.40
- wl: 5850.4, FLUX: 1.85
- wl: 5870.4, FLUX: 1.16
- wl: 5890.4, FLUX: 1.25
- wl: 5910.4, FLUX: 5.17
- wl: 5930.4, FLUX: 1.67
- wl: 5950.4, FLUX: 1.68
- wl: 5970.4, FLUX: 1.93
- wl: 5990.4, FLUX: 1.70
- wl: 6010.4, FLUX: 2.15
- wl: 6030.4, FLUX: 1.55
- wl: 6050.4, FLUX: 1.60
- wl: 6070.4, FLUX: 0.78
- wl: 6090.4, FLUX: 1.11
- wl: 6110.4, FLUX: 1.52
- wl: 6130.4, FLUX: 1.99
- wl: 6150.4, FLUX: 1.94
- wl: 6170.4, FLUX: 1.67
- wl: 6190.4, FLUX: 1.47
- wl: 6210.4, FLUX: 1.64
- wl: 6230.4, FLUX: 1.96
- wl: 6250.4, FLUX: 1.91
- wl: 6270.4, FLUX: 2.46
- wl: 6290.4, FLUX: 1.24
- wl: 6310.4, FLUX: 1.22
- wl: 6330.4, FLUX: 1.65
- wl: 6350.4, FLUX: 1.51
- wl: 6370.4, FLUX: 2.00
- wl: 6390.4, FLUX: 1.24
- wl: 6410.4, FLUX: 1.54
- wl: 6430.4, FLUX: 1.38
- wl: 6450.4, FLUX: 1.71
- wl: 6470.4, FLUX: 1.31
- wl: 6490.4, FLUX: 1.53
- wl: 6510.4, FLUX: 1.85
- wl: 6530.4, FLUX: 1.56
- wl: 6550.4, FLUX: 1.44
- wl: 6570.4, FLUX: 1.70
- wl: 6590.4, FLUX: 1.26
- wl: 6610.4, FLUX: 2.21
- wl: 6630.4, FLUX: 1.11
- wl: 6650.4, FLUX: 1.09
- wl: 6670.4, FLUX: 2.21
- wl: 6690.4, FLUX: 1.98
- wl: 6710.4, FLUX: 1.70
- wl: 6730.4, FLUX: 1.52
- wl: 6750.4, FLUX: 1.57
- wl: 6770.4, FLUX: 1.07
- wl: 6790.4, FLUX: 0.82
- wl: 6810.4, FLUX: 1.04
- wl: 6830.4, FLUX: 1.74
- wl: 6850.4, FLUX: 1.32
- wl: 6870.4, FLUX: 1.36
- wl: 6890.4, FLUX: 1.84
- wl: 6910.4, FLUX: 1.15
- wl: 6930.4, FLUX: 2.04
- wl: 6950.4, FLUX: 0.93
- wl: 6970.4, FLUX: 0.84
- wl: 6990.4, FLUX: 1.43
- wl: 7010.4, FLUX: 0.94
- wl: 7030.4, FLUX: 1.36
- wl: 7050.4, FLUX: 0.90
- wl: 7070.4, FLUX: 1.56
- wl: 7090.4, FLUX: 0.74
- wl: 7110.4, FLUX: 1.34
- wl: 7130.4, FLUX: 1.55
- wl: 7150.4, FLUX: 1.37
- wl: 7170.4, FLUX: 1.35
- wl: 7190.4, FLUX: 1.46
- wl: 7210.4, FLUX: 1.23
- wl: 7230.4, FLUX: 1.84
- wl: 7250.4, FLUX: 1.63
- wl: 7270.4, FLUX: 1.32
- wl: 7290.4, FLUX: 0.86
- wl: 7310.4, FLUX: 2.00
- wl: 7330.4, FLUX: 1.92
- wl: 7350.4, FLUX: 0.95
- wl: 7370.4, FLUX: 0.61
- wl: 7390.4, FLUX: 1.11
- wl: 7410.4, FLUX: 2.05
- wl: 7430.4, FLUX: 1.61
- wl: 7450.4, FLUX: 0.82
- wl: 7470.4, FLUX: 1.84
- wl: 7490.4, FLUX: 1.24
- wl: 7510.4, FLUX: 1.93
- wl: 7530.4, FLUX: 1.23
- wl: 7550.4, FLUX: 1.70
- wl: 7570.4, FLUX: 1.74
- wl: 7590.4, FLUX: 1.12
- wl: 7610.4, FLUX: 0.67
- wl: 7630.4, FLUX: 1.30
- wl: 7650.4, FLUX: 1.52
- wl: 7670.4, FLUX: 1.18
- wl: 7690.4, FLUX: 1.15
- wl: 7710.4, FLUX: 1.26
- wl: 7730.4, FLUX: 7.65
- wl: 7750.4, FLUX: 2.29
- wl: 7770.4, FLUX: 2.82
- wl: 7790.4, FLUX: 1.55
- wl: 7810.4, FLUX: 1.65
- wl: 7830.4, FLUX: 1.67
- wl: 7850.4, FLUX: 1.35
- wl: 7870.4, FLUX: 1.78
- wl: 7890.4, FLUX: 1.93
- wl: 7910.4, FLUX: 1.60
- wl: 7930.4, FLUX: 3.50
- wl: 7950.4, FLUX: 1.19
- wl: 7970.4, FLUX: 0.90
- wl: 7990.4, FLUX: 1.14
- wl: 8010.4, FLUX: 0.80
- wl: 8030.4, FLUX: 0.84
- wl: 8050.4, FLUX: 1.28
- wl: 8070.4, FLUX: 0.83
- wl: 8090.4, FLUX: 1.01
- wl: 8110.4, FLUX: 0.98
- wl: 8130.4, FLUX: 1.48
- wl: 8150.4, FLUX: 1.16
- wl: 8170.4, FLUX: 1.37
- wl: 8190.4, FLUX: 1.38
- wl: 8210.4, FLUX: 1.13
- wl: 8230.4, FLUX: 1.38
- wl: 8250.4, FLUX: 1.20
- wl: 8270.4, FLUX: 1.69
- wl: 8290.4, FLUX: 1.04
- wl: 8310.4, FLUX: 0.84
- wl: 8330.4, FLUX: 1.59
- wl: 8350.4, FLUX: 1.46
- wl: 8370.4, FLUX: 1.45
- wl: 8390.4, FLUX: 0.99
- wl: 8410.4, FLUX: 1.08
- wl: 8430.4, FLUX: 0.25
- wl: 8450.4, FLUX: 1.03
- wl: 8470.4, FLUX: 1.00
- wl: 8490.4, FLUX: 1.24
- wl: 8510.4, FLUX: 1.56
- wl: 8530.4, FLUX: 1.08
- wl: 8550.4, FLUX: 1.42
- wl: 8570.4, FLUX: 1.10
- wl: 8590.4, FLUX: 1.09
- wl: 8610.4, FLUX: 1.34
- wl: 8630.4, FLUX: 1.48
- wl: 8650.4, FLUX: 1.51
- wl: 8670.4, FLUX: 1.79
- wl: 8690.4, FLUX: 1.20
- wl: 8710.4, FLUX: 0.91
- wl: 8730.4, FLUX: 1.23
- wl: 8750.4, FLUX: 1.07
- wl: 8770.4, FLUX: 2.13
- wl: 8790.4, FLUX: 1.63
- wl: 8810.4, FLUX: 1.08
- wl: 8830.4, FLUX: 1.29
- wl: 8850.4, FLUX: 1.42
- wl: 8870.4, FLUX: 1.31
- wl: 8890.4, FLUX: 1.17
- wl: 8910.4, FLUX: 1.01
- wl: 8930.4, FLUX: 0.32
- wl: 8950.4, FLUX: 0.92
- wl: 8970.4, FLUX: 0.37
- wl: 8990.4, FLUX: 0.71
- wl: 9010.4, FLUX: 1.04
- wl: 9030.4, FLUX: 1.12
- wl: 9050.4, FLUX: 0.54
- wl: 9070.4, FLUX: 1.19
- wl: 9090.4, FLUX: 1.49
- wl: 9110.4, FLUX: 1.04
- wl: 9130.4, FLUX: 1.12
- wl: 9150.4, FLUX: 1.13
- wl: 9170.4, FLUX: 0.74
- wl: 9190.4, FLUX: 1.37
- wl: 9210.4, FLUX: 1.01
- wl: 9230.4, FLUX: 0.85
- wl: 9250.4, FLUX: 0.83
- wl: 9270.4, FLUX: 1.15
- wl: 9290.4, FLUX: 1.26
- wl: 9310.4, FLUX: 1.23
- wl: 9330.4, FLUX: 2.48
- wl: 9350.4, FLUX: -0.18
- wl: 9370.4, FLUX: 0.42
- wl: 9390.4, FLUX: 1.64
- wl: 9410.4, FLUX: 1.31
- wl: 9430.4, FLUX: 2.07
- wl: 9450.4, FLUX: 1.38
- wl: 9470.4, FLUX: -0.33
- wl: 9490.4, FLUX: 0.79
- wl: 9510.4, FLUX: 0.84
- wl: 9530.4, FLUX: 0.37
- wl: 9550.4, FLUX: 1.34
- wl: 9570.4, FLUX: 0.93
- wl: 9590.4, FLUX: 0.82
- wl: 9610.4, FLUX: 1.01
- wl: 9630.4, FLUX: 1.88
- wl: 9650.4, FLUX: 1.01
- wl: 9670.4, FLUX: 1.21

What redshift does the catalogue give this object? 0.18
